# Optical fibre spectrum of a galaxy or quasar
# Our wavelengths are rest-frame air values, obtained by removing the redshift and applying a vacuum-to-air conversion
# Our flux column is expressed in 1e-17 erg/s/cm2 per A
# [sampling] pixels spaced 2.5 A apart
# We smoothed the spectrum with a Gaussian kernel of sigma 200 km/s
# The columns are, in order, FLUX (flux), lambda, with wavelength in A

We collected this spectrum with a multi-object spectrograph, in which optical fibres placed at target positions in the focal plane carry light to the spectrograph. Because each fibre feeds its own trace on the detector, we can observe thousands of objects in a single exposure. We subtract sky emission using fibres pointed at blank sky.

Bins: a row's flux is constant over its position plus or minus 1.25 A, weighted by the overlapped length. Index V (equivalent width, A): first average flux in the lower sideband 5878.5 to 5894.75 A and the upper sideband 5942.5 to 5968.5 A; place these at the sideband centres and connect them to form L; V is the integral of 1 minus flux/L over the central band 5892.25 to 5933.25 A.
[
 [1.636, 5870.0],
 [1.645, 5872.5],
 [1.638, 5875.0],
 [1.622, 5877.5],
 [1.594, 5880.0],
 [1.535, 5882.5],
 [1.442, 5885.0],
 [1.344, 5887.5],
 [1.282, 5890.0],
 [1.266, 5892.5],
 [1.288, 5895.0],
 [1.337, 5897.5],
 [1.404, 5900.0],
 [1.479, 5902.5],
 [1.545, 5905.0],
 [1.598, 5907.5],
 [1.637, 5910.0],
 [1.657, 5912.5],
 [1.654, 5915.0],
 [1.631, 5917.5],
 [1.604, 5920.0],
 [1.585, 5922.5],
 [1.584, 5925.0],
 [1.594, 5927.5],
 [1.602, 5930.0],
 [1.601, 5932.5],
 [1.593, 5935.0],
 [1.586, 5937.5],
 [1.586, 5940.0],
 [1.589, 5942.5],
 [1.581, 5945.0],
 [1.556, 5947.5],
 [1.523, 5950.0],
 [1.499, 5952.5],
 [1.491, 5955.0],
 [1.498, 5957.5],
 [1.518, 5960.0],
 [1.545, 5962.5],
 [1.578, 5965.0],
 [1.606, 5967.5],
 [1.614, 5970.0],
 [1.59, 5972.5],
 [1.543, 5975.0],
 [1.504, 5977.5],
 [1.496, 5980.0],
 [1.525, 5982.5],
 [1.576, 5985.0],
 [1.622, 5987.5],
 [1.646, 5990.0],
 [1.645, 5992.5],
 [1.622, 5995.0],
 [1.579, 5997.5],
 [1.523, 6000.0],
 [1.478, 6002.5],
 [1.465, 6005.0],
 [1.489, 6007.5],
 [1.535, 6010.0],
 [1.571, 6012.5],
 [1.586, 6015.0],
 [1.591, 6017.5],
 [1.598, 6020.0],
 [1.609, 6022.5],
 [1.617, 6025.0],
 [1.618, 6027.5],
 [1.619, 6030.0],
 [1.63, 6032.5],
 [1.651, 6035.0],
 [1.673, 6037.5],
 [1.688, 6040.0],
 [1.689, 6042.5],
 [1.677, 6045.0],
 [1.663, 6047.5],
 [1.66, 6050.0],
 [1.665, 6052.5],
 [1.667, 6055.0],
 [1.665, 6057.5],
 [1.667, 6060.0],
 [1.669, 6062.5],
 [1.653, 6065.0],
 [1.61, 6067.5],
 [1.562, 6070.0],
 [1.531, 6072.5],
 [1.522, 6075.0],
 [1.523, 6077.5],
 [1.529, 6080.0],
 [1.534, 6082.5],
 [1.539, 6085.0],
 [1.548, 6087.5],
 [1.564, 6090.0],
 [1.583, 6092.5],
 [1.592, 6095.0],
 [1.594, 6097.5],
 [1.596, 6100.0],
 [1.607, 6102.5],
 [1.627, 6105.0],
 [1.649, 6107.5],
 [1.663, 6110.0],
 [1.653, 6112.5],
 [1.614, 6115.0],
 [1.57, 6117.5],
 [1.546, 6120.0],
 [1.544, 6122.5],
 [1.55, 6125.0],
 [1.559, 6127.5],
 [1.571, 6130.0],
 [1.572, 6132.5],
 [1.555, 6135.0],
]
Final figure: -2.3 A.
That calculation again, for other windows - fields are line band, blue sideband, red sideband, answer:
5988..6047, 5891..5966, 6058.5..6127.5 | -1.4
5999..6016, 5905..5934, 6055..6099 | 0.8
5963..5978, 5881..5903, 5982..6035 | -0.6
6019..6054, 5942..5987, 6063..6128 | -1.8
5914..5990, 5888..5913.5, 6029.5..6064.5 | -2.5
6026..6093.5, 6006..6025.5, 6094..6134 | -1.4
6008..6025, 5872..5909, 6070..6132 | -0.5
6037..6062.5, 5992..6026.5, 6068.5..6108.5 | -1.7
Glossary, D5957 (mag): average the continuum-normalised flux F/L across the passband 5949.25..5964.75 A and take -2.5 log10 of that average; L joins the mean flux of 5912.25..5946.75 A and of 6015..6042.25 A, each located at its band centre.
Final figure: 0.06 mag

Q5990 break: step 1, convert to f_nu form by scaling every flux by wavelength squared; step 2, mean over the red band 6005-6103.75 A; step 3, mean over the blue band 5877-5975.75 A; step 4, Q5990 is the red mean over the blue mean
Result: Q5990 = 1.09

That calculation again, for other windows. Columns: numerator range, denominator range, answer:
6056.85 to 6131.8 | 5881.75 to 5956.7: 1.10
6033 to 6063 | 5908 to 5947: 1.08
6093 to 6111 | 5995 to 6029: 1.07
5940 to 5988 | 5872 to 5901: 1.10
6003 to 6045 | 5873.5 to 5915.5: 1.12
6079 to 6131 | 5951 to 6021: 1.06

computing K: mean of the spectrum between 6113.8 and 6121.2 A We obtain 1.58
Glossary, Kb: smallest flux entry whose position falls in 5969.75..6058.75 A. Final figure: 1.465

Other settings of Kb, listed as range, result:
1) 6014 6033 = 1.586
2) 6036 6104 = 1.522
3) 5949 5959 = 1.491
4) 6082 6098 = 1.534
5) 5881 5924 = 1.266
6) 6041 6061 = 1.66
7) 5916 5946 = 1.581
